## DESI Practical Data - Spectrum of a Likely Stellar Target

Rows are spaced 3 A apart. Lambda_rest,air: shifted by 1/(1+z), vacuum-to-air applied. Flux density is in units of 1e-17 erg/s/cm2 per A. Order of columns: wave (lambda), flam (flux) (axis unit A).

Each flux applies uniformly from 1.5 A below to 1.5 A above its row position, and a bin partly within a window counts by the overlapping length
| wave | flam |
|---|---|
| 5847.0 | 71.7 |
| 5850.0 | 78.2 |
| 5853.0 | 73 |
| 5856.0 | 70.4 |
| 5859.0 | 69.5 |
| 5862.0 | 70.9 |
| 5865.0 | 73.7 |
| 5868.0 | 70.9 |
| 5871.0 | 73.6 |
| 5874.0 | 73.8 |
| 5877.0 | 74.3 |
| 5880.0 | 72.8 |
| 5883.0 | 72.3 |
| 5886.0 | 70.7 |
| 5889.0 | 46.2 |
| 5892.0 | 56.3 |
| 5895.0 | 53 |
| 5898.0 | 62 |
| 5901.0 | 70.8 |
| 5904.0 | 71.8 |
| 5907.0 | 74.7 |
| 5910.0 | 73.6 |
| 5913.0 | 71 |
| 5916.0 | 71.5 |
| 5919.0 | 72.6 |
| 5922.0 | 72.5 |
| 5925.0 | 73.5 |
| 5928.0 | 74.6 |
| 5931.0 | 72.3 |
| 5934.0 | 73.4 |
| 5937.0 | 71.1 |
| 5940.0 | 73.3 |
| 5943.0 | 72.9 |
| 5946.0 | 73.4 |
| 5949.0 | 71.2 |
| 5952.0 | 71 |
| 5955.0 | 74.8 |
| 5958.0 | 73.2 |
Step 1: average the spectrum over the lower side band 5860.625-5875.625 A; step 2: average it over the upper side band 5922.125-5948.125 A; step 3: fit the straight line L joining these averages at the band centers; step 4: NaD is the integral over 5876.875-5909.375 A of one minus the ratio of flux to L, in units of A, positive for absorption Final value 3.13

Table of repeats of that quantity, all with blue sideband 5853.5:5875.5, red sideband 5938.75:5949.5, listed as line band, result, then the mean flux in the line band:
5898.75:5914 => 0.10 A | 71.9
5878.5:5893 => 1.65 A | 63.9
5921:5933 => -0.11 A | 73.3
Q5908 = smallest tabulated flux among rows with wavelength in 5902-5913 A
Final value 71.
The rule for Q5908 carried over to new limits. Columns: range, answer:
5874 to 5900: 46.2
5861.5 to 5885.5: 70.9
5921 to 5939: 71.1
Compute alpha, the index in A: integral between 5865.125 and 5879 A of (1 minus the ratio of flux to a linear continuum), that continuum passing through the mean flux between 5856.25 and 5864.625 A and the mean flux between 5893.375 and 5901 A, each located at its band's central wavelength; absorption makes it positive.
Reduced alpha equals -1.21 A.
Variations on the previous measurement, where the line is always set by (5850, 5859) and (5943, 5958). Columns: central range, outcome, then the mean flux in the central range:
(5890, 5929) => 2.1 A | 68.7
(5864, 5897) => 2.6 A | 66.9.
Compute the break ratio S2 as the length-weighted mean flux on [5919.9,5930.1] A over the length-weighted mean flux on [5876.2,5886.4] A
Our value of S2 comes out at 1.01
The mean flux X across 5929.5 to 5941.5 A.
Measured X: 72.5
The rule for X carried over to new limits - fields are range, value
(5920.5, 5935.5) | 73.3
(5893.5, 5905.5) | 64.4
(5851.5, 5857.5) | 71.7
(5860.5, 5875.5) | 72.6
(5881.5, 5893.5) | 61.4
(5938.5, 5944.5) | 73.1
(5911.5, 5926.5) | 72.2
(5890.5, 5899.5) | 57.1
